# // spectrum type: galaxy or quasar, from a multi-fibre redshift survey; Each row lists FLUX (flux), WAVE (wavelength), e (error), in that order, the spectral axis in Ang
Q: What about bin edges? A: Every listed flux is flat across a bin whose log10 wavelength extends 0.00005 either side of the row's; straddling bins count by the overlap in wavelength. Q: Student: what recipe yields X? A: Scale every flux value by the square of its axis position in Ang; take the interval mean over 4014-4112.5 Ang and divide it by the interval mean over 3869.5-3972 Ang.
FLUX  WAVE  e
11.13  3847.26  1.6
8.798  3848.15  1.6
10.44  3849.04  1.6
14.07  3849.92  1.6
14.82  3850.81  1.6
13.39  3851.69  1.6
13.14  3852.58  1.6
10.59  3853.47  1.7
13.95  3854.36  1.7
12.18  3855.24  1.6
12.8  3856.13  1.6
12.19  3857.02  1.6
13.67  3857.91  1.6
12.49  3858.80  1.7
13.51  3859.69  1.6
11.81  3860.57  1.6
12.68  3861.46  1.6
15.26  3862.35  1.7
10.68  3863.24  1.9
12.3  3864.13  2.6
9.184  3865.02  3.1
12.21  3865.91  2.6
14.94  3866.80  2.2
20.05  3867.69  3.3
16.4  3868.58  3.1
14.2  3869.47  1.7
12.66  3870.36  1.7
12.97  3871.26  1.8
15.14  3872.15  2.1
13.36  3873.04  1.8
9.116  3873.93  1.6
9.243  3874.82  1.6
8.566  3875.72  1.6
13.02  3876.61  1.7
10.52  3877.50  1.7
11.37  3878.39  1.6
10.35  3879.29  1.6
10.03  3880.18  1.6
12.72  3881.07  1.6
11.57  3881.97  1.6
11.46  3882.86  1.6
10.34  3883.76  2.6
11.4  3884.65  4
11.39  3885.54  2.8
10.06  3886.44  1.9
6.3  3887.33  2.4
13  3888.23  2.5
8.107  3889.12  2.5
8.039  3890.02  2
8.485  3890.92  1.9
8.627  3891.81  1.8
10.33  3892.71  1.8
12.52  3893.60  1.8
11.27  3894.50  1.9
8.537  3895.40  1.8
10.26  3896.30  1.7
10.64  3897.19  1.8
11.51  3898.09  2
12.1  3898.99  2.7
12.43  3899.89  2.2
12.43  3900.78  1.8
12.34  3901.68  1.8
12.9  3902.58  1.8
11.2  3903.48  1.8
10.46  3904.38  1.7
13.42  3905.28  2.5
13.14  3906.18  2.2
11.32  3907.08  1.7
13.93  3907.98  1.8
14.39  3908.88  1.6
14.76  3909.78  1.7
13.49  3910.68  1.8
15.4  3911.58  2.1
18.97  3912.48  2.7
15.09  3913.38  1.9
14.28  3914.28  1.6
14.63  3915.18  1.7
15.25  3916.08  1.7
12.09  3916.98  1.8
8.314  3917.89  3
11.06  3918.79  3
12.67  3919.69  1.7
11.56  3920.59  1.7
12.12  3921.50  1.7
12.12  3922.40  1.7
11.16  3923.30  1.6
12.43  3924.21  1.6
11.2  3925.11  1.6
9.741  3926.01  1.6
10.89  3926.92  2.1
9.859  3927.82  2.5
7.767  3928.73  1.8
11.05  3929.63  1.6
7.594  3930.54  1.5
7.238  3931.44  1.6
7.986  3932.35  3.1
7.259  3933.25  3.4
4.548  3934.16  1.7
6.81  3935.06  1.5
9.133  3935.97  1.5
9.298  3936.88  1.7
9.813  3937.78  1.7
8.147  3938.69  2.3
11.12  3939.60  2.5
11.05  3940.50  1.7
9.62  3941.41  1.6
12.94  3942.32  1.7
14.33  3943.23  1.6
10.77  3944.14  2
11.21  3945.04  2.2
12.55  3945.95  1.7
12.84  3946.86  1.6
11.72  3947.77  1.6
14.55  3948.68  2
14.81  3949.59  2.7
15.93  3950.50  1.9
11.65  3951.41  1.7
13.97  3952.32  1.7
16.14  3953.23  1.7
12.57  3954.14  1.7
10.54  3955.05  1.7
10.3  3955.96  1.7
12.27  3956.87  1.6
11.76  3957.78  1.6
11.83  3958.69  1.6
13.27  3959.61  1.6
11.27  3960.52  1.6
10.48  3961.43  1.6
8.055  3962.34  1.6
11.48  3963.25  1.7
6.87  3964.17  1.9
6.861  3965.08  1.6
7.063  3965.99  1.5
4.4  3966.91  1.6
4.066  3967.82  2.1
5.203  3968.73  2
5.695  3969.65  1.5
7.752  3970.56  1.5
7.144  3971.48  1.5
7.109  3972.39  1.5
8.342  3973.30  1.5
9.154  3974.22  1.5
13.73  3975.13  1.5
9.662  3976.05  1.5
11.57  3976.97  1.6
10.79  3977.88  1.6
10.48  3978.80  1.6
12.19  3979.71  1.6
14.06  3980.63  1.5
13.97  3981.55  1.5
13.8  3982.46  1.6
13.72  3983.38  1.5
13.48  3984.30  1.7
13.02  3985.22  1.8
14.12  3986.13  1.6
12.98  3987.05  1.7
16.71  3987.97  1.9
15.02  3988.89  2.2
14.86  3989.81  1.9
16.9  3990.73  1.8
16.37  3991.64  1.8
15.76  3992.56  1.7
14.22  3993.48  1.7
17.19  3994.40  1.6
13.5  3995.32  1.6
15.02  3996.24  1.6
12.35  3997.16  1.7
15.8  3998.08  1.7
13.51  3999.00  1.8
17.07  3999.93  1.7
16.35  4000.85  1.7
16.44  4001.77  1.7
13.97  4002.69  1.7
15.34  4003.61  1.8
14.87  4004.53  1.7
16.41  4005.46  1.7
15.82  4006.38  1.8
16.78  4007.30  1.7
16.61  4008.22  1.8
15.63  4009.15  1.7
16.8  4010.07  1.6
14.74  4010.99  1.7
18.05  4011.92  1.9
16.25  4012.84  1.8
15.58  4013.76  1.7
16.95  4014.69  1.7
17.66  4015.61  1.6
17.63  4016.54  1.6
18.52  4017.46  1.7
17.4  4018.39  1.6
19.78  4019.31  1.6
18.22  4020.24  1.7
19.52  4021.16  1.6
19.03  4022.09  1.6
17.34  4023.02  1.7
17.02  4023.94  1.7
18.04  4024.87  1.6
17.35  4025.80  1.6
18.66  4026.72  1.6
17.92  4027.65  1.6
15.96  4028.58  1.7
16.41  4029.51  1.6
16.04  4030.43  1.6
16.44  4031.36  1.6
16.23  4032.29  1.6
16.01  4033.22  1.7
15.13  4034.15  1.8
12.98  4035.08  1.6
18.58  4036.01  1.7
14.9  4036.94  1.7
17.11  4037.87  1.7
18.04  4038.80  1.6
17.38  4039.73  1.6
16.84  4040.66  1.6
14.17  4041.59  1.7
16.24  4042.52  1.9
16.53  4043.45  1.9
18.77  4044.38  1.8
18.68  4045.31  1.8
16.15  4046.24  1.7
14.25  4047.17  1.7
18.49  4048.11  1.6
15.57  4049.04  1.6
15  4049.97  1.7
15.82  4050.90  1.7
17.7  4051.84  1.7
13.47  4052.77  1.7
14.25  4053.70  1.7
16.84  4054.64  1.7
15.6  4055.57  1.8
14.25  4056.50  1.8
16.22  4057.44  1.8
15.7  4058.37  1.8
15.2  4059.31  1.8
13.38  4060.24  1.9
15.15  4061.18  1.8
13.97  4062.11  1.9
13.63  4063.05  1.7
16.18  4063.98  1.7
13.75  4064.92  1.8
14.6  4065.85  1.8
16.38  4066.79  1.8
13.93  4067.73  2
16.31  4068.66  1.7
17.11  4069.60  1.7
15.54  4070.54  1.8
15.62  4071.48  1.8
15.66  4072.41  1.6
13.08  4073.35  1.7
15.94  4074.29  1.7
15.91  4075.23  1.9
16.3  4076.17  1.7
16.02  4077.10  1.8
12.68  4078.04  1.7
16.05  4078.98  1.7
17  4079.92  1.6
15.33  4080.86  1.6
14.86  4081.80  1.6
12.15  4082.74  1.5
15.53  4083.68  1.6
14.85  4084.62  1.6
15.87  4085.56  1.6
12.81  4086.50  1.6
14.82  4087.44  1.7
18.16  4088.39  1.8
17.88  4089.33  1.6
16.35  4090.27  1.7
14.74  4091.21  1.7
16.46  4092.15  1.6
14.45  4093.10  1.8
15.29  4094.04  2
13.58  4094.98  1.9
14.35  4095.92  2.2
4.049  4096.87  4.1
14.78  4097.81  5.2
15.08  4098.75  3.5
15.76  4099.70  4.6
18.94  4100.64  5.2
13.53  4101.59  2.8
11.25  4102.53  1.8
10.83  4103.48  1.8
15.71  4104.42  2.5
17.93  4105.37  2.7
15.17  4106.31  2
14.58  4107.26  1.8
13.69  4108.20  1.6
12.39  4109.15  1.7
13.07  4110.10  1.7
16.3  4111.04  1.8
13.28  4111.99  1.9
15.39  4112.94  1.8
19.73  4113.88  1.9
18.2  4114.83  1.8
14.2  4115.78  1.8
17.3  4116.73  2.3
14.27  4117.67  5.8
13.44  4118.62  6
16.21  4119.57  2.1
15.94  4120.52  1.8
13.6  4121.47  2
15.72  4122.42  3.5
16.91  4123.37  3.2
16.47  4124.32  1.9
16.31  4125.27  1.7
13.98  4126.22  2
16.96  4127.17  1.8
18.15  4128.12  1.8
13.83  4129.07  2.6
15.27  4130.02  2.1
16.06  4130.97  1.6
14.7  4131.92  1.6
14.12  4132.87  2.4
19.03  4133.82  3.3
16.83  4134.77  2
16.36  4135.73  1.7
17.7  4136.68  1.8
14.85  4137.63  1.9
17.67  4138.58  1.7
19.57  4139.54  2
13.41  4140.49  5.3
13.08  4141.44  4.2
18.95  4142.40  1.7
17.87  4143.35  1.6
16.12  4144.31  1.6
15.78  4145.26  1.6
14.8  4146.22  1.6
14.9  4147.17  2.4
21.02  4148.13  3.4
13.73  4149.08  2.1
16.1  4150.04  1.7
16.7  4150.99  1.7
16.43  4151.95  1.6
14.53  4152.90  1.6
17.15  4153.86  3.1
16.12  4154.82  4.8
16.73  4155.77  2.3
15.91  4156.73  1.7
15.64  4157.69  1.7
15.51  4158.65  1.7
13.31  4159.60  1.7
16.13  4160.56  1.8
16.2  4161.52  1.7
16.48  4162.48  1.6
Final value 1.53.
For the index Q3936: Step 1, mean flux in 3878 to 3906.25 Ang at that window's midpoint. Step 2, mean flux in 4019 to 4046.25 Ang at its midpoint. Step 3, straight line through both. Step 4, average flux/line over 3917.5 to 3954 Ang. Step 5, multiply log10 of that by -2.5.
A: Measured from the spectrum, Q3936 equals 0.18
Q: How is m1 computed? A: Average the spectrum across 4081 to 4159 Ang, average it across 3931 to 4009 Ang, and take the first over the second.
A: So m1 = 1.29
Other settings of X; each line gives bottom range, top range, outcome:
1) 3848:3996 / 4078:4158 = 1.46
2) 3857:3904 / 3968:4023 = 1.31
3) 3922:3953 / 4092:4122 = 1.48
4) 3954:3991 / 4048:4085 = 1.48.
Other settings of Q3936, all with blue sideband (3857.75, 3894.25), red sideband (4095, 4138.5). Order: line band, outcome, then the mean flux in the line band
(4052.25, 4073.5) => -0.05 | 15.1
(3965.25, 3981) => 0.45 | 8.67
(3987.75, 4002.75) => -0.15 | 15.4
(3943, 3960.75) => 0.01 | 12.7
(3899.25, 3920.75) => -0.08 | 13.2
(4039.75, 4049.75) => -0.17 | 16.6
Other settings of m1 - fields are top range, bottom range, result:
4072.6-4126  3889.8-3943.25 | 1.34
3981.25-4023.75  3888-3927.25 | 1.32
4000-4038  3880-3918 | 1.41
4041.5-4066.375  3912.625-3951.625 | 1.40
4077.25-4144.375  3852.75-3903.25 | 1.31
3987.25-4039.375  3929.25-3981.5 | 1.61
